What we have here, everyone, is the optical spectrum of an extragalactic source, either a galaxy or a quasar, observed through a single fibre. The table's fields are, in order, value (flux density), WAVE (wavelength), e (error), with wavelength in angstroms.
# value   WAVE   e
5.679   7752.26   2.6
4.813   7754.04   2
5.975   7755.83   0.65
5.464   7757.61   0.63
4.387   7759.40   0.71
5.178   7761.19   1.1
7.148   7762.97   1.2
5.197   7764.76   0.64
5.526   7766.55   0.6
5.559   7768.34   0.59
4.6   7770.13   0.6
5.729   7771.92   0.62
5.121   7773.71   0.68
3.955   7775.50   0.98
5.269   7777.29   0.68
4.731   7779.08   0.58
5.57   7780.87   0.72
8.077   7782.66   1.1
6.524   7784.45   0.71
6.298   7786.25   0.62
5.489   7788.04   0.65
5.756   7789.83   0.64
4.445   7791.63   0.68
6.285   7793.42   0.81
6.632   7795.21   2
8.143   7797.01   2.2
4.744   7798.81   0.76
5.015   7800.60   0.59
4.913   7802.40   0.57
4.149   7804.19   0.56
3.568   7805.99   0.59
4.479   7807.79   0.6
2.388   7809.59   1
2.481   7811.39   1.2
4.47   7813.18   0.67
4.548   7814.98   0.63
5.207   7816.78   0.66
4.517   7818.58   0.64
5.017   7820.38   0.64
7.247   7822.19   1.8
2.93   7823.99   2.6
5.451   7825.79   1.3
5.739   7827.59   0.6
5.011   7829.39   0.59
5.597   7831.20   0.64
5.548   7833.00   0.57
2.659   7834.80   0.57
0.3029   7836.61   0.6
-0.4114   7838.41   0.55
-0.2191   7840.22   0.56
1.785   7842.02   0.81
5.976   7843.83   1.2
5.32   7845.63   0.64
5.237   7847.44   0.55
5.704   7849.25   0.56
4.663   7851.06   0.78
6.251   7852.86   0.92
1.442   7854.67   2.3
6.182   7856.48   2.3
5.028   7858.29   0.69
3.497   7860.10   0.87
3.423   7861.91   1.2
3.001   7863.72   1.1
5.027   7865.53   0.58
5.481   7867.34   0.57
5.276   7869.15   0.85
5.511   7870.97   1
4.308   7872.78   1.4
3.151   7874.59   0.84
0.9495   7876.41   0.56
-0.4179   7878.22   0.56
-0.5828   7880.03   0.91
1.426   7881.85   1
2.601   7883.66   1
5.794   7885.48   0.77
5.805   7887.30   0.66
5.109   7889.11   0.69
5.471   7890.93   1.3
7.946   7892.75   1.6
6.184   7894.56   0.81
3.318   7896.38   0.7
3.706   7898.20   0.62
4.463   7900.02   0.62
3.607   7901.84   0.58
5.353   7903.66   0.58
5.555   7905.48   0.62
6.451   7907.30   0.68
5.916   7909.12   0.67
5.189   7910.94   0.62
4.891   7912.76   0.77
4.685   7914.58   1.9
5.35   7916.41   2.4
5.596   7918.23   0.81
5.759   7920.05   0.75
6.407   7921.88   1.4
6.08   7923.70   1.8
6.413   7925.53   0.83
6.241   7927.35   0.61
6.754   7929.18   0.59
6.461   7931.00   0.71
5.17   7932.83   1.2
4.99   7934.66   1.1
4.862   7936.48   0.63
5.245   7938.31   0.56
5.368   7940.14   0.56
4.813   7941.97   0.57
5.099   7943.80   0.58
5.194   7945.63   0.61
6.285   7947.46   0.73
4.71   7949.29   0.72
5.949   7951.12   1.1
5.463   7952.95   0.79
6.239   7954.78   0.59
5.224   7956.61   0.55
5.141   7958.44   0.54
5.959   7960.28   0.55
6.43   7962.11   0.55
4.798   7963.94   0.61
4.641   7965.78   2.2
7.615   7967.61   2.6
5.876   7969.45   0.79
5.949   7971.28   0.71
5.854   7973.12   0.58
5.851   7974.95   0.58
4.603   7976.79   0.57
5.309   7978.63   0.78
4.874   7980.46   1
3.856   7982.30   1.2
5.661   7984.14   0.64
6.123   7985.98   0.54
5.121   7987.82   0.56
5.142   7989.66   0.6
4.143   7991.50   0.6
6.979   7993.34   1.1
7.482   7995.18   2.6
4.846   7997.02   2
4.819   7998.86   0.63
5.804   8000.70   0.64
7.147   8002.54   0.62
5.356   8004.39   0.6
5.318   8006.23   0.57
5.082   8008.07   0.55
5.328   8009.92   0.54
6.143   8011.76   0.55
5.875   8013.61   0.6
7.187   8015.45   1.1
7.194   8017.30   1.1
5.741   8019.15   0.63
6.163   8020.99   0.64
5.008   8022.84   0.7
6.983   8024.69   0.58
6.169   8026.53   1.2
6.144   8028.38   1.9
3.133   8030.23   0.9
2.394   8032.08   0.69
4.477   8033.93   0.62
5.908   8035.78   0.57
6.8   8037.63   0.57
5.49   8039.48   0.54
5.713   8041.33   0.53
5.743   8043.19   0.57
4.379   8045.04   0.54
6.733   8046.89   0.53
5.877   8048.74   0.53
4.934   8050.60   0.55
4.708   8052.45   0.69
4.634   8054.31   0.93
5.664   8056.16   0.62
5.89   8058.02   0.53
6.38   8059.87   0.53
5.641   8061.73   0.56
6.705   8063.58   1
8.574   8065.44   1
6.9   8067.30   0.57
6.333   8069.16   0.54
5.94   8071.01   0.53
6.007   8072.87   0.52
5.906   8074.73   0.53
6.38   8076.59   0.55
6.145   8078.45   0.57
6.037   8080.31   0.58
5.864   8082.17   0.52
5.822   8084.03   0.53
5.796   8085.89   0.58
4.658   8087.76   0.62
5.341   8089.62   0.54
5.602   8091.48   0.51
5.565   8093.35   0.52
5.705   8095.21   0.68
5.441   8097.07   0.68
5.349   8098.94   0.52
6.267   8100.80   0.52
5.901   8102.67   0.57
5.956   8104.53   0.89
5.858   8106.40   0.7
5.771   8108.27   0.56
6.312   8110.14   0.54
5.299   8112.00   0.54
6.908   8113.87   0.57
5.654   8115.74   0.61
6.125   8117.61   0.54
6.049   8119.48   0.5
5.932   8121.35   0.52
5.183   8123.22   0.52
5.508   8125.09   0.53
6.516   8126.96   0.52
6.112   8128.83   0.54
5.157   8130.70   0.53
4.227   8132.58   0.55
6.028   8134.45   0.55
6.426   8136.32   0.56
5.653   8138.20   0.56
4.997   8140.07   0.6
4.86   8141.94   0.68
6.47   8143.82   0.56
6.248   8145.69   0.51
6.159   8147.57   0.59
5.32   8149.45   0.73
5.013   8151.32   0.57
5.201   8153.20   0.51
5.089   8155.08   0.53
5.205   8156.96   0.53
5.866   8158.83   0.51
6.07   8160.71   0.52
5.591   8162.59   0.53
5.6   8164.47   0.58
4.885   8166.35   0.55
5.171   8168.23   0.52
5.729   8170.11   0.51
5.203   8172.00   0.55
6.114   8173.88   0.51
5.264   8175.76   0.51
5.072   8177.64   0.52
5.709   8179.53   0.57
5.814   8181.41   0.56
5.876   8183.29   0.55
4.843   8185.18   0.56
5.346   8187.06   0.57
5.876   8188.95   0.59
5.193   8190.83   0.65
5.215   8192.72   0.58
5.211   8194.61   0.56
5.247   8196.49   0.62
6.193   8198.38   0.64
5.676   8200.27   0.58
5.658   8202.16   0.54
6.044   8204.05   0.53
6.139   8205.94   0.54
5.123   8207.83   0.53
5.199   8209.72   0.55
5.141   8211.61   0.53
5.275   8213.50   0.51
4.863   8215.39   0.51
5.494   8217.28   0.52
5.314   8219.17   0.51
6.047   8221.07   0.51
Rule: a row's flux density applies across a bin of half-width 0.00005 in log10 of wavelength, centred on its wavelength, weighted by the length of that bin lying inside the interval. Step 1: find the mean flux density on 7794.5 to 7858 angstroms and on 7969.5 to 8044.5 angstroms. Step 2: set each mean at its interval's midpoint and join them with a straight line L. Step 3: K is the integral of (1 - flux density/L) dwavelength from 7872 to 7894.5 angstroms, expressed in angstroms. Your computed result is 5.7 angstroms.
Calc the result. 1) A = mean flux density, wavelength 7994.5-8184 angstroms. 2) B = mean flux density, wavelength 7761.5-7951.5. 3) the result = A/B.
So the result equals 1.19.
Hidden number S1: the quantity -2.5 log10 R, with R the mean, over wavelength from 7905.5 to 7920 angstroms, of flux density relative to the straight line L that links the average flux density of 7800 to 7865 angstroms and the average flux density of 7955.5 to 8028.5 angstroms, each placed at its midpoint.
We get -0.11 mag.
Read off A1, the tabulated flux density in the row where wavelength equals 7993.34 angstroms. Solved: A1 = 6.979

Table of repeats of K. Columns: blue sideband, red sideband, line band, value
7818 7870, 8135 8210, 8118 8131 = -1.1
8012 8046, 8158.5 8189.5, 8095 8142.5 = -1.7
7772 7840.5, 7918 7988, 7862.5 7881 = 7.0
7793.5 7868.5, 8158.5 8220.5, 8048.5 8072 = -4.3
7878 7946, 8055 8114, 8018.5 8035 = 1.5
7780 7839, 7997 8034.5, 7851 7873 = 2.1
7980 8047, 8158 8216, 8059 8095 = -3.5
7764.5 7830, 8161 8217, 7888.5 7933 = -2.4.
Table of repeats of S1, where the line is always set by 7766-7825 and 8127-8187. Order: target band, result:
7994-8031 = -0.096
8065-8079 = -0.188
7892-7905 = 0.068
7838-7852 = 0.380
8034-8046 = -0.038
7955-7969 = -0.080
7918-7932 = -0.182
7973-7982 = 0.037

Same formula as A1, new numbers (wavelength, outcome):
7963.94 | 4.798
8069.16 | 6.333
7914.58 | 4.685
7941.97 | 4.813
